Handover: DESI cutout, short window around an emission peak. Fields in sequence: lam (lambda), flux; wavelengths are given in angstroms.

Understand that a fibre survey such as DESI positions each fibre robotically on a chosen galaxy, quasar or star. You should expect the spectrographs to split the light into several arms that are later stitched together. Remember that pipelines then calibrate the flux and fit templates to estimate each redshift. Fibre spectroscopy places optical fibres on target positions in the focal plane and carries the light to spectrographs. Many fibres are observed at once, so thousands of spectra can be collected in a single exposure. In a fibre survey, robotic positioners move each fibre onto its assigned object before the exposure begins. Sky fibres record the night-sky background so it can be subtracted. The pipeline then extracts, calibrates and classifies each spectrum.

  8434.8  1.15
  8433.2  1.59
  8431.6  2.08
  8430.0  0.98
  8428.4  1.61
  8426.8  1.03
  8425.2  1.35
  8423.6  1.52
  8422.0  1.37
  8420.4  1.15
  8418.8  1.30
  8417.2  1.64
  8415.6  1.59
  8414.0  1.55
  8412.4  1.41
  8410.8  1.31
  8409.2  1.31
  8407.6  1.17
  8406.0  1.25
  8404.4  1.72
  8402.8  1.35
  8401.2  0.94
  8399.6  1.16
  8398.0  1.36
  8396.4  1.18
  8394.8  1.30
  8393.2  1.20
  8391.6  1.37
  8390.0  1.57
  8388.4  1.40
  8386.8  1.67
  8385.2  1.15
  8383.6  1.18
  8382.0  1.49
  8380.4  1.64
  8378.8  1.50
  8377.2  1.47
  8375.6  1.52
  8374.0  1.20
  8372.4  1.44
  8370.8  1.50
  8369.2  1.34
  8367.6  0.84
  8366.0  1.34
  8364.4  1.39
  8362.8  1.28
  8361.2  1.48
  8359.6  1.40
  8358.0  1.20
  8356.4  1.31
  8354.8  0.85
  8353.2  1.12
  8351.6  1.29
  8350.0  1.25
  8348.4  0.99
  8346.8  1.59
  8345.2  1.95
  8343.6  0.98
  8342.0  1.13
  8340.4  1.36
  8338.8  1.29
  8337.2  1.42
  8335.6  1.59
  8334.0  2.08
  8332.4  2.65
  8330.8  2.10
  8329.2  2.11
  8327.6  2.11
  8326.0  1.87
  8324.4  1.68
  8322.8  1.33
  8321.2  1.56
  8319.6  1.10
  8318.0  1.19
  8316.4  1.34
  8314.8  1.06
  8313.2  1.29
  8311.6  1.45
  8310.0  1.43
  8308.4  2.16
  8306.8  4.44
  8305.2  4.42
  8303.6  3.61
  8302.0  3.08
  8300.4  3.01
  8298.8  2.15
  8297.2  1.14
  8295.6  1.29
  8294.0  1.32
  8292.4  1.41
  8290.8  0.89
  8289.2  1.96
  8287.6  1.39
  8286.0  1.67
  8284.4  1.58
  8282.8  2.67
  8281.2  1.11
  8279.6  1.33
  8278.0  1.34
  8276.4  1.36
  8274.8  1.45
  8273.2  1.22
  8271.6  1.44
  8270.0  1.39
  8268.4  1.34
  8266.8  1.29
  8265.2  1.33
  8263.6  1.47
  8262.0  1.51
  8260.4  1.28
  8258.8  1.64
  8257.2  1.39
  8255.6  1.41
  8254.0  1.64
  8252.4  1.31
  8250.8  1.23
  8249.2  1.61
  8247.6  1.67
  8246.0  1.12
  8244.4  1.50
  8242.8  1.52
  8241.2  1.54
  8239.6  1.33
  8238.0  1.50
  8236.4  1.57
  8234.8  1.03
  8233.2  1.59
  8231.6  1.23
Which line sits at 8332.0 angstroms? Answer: [N II] 6583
